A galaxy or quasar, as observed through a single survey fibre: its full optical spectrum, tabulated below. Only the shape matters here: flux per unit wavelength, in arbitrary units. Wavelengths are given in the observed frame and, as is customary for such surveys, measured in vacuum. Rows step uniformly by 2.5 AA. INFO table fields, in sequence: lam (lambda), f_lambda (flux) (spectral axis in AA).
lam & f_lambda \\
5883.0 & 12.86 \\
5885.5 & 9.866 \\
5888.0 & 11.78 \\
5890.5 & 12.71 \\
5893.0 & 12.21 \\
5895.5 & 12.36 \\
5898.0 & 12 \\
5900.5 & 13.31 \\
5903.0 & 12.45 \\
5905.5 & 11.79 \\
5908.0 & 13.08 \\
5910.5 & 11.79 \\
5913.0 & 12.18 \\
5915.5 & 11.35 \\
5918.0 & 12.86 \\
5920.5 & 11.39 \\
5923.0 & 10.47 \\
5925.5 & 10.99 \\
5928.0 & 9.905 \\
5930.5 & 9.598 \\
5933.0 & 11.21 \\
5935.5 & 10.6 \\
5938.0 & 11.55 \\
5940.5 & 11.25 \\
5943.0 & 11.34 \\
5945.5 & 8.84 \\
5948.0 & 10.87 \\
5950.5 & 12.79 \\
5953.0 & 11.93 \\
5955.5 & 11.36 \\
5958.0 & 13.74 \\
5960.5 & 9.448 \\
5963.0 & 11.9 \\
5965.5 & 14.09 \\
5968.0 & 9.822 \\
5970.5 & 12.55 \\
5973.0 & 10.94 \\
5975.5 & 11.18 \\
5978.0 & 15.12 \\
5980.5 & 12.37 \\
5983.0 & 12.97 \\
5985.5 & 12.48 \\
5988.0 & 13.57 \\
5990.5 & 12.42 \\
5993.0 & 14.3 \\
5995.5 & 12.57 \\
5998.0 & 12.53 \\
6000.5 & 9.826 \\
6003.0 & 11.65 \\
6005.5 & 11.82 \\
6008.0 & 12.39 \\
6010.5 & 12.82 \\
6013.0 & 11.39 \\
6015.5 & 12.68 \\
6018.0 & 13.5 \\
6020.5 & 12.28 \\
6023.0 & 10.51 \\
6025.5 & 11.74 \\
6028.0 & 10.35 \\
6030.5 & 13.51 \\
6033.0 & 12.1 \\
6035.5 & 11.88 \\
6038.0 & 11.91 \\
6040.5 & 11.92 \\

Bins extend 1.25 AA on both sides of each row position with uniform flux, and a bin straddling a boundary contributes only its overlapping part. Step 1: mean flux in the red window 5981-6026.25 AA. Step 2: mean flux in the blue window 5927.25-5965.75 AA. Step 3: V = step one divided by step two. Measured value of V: 1.1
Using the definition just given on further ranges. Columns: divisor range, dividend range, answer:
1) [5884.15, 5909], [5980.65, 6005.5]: 1.02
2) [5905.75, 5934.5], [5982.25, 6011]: 1.09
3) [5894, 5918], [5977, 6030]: 1.01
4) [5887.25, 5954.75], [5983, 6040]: 1.05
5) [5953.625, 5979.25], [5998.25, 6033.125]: 0.99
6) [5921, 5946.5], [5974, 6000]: 1.21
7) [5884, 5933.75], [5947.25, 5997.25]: 1.06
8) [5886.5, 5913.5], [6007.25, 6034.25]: 0.98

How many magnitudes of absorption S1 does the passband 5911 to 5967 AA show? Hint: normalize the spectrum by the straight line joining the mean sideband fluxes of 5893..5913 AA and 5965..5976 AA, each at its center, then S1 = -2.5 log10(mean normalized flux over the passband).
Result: 0.06 mag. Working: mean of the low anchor 12.4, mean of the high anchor 11.6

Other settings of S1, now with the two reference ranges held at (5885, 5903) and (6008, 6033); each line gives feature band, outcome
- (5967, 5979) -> 0.020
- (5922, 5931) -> 0.180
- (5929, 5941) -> 0.127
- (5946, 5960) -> 0.028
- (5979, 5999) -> -0.071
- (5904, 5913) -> -0.007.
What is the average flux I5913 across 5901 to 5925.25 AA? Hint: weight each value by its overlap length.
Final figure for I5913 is 11.9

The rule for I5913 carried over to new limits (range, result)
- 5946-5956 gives 11.5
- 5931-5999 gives 12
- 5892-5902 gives 12.5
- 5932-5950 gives 10.9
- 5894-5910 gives 12.5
